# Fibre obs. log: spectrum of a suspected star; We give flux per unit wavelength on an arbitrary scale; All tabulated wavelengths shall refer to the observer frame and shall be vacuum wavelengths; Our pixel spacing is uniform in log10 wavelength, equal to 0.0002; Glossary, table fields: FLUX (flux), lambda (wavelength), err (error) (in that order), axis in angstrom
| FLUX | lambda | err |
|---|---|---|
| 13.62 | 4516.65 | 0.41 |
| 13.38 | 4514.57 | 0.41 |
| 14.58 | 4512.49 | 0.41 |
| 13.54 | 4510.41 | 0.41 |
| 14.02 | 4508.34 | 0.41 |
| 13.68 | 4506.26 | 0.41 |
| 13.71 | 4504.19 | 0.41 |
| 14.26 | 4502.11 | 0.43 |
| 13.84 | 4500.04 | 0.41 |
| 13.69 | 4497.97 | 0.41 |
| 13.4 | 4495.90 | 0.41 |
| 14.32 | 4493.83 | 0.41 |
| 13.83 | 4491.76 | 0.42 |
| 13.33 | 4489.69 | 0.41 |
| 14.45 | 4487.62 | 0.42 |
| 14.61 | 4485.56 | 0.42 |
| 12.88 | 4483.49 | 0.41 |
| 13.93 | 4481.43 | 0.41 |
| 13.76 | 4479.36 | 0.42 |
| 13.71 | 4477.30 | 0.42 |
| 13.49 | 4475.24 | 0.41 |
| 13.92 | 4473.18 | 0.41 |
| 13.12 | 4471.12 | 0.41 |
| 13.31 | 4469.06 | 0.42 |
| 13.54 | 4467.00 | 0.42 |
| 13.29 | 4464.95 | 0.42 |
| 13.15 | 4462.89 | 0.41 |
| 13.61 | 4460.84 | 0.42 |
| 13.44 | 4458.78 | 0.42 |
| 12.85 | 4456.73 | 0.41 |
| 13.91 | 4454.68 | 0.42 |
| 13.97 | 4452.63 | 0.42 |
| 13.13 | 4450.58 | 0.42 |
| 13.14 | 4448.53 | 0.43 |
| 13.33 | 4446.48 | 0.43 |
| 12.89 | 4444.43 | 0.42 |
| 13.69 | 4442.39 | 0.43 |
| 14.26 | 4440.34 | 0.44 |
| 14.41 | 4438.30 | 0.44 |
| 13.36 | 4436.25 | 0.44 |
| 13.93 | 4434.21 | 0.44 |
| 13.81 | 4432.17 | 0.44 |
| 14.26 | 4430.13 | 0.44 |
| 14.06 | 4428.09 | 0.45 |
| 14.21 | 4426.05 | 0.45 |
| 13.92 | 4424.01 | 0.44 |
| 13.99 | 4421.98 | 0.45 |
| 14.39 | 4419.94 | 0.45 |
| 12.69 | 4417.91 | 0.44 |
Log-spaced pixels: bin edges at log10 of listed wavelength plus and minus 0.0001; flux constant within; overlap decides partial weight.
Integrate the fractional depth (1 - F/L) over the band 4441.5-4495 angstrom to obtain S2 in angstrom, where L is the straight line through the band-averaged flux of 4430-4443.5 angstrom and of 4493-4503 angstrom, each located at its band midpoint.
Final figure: 1.4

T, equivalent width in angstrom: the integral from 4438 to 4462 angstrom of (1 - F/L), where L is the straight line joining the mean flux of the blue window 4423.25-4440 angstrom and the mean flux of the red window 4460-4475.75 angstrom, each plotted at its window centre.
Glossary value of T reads 0.3 angstrom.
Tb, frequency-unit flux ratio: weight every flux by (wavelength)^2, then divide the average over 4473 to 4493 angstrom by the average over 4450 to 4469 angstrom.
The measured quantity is 1.0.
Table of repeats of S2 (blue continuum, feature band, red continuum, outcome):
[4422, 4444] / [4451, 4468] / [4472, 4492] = 0.50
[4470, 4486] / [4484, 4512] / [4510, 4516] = -0.28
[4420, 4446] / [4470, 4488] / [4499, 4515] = 0.21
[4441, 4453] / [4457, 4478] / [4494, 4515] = 0.14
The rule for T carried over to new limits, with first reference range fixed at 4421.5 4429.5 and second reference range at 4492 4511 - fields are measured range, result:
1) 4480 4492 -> 0.0 angstrom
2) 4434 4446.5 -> 0.3 angstrom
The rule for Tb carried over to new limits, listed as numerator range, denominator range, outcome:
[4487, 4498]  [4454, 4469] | 1.05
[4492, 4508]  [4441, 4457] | 1.06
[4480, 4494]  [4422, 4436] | 1.02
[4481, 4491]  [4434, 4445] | 1.03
